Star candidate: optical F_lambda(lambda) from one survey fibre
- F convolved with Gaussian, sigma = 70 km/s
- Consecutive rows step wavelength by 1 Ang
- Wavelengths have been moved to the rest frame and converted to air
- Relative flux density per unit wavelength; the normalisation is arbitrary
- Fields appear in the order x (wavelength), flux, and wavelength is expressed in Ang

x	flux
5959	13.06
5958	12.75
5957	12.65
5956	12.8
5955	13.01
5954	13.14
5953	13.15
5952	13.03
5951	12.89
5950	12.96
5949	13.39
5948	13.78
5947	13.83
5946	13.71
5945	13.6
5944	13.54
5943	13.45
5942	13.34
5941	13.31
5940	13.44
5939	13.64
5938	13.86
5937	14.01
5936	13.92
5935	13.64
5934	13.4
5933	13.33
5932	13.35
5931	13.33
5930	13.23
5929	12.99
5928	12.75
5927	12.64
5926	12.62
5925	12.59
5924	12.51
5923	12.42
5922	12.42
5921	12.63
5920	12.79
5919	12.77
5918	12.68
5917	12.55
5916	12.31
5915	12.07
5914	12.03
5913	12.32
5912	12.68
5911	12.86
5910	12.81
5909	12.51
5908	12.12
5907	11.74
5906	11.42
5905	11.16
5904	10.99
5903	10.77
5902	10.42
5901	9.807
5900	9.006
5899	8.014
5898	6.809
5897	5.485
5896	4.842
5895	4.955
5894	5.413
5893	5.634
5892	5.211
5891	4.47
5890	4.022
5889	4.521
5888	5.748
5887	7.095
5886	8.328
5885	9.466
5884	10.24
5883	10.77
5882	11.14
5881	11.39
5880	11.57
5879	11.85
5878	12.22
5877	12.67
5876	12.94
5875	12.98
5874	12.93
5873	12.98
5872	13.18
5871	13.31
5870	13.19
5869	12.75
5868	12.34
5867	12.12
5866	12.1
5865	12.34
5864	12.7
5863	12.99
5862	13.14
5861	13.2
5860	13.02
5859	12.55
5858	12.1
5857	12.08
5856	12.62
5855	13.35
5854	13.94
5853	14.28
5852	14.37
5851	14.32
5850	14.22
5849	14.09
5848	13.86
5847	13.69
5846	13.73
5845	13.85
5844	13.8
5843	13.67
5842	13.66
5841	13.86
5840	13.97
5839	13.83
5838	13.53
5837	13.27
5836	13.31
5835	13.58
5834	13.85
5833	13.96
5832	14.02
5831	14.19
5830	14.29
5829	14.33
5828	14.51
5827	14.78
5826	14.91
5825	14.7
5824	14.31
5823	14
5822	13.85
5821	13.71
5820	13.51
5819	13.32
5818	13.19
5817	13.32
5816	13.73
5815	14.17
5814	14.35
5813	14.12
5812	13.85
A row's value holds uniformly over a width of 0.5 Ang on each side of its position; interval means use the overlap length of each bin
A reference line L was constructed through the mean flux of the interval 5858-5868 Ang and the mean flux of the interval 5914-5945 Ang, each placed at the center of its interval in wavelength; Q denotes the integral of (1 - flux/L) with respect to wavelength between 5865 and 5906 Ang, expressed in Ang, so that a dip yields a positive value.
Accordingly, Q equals 9.9 Ang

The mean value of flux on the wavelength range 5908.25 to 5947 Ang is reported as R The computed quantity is 13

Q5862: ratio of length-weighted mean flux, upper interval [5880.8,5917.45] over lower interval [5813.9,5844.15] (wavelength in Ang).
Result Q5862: 0.7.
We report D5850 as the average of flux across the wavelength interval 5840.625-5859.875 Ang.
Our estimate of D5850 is 13.6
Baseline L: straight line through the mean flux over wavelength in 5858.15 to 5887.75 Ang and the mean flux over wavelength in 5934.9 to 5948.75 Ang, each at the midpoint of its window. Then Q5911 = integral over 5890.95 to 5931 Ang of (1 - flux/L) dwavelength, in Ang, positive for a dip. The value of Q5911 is 6.8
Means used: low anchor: 11.9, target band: 10.7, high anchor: 13.6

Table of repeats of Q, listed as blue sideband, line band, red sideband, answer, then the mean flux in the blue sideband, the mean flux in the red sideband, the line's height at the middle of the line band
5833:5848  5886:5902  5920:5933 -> 8.4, 13.7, 12.8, 13.1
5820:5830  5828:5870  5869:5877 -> 0.7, 14.3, 13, 13.7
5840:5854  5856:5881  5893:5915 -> -0.4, 14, 9.86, 12.4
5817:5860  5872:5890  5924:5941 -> 4.2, 13.8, 13.3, 13.5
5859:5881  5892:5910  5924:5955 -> 5.6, 12.7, 13.3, 12.9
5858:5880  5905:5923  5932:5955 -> 1.1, 12.7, 13.5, 13.2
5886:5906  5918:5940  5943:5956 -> -4.3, 7.21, 13.3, 11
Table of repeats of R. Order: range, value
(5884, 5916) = 8.94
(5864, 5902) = 9.62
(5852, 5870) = 12.9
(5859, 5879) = 12.8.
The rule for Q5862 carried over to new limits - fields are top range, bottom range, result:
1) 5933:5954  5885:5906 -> 1.85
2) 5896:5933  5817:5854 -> 0.83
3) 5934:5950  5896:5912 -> 1.32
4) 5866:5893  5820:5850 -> 0.74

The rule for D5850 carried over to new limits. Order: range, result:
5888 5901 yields 5.86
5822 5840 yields 14.1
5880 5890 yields 8.65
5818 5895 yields 12.3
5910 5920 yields 12.5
